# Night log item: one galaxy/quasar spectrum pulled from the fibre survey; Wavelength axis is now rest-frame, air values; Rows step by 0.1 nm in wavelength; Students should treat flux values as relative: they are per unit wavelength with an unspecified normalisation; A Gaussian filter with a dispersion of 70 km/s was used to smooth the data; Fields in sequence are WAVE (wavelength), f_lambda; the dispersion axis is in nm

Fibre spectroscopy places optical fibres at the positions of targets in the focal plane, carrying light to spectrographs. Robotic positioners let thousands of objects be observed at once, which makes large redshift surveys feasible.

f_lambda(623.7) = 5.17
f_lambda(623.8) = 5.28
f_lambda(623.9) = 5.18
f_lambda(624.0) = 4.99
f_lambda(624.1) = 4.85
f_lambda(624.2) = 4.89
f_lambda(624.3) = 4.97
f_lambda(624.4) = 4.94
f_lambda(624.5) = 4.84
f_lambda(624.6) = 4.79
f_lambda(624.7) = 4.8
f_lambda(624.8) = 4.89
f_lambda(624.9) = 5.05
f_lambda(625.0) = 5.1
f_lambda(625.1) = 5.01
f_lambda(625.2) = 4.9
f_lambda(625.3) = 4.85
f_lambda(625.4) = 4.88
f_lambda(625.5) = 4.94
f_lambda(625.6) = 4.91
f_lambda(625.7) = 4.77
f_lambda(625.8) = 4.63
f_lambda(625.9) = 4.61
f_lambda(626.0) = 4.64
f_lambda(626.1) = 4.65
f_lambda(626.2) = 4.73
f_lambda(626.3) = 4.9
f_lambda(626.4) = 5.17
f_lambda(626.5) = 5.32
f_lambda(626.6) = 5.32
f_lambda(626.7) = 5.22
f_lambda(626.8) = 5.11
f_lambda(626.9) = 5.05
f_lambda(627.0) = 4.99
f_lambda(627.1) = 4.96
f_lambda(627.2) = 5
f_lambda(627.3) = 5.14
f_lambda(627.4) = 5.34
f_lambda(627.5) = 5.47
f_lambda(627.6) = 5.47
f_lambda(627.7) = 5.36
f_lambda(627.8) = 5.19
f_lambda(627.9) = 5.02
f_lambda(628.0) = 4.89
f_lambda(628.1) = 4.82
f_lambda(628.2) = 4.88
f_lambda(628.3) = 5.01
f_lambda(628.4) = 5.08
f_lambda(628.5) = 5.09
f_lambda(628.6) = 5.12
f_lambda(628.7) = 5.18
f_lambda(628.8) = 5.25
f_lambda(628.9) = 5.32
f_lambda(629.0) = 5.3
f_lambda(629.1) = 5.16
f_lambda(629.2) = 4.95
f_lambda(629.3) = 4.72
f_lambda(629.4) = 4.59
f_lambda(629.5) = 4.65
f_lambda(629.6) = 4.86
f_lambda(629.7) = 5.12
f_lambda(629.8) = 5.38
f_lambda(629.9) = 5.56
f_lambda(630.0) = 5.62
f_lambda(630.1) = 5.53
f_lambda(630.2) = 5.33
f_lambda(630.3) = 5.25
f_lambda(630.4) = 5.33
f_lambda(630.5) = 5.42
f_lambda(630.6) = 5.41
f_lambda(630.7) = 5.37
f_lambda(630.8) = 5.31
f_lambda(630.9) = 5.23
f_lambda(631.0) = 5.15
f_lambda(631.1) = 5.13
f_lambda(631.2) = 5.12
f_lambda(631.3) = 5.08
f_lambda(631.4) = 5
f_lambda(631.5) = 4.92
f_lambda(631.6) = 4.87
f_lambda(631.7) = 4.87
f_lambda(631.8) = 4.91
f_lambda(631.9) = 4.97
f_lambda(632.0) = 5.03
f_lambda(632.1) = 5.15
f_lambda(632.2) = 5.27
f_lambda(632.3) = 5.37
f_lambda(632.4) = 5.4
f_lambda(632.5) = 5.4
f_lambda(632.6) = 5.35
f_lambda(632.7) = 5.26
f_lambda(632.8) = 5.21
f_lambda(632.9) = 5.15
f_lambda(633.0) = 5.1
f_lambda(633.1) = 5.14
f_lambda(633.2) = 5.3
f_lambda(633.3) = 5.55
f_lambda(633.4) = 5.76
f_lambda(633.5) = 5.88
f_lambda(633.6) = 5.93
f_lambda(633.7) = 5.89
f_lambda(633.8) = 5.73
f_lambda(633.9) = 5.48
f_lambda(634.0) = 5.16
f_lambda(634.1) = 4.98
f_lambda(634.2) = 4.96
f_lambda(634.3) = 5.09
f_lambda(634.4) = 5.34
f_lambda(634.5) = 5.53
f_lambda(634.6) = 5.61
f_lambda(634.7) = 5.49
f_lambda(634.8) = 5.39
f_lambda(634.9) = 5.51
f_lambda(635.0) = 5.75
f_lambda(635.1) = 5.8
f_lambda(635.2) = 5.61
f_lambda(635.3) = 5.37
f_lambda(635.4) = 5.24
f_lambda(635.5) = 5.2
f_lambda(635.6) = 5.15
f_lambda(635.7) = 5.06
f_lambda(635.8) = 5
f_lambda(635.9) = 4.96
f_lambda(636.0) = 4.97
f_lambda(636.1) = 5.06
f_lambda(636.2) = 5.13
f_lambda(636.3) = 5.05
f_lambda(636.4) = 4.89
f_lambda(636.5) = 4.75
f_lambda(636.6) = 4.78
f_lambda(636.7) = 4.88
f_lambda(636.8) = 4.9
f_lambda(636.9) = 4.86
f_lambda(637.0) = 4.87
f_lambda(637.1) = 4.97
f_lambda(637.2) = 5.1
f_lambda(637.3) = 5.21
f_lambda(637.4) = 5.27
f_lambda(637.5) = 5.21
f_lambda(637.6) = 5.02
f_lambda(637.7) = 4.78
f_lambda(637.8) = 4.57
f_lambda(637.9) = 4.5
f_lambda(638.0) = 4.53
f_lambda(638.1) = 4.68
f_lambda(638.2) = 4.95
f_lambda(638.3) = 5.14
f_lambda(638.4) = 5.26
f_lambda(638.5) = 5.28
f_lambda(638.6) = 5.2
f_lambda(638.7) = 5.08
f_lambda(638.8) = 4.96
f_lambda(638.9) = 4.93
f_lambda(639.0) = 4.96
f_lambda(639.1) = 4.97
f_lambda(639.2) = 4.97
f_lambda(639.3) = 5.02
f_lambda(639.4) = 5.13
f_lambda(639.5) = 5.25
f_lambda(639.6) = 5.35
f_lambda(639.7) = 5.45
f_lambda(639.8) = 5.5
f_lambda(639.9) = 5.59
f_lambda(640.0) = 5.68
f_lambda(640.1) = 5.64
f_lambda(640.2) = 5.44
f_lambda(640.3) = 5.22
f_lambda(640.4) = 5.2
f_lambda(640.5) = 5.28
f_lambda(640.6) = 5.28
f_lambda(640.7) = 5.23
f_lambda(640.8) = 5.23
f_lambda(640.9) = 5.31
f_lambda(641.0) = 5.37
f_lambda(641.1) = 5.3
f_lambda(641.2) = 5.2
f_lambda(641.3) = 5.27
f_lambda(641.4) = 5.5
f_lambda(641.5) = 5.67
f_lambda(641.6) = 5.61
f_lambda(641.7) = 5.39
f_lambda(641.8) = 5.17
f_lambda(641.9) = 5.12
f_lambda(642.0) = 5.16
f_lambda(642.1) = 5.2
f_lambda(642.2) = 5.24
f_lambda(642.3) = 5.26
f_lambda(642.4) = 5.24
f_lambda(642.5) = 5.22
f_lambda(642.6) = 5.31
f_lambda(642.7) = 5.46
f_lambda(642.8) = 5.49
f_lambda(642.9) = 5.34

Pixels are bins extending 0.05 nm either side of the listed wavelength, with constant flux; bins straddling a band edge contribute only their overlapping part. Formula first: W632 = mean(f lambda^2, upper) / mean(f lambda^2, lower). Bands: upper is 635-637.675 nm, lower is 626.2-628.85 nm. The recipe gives 1.02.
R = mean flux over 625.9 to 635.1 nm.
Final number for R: 5.21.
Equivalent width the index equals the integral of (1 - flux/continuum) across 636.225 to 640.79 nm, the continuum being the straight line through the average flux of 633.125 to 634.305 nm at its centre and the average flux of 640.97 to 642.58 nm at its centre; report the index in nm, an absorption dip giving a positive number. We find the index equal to 0.248 nm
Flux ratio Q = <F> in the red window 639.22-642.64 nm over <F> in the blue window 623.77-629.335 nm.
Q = 1.06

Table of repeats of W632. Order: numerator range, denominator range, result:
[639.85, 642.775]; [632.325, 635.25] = 1.00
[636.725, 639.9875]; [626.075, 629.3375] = 1.02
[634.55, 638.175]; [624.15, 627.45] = 1.06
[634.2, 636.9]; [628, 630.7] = 1.03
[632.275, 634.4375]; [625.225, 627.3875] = 1.11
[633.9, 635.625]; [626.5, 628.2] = 1.07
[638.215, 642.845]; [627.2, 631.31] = 1.06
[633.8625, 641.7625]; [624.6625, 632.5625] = 1.05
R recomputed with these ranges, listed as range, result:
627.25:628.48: 5.14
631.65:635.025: 5.35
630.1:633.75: 5.28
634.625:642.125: 5.17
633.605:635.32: 5.47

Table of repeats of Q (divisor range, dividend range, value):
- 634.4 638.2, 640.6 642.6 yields 1.04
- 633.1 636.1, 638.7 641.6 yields 0.98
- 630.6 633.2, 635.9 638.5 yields 0.96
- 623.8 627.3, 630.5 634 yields 1.07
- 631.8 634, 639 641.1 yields 0.98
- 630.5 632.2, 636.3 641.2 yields 1.00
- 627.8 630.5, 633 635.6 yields 1.06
